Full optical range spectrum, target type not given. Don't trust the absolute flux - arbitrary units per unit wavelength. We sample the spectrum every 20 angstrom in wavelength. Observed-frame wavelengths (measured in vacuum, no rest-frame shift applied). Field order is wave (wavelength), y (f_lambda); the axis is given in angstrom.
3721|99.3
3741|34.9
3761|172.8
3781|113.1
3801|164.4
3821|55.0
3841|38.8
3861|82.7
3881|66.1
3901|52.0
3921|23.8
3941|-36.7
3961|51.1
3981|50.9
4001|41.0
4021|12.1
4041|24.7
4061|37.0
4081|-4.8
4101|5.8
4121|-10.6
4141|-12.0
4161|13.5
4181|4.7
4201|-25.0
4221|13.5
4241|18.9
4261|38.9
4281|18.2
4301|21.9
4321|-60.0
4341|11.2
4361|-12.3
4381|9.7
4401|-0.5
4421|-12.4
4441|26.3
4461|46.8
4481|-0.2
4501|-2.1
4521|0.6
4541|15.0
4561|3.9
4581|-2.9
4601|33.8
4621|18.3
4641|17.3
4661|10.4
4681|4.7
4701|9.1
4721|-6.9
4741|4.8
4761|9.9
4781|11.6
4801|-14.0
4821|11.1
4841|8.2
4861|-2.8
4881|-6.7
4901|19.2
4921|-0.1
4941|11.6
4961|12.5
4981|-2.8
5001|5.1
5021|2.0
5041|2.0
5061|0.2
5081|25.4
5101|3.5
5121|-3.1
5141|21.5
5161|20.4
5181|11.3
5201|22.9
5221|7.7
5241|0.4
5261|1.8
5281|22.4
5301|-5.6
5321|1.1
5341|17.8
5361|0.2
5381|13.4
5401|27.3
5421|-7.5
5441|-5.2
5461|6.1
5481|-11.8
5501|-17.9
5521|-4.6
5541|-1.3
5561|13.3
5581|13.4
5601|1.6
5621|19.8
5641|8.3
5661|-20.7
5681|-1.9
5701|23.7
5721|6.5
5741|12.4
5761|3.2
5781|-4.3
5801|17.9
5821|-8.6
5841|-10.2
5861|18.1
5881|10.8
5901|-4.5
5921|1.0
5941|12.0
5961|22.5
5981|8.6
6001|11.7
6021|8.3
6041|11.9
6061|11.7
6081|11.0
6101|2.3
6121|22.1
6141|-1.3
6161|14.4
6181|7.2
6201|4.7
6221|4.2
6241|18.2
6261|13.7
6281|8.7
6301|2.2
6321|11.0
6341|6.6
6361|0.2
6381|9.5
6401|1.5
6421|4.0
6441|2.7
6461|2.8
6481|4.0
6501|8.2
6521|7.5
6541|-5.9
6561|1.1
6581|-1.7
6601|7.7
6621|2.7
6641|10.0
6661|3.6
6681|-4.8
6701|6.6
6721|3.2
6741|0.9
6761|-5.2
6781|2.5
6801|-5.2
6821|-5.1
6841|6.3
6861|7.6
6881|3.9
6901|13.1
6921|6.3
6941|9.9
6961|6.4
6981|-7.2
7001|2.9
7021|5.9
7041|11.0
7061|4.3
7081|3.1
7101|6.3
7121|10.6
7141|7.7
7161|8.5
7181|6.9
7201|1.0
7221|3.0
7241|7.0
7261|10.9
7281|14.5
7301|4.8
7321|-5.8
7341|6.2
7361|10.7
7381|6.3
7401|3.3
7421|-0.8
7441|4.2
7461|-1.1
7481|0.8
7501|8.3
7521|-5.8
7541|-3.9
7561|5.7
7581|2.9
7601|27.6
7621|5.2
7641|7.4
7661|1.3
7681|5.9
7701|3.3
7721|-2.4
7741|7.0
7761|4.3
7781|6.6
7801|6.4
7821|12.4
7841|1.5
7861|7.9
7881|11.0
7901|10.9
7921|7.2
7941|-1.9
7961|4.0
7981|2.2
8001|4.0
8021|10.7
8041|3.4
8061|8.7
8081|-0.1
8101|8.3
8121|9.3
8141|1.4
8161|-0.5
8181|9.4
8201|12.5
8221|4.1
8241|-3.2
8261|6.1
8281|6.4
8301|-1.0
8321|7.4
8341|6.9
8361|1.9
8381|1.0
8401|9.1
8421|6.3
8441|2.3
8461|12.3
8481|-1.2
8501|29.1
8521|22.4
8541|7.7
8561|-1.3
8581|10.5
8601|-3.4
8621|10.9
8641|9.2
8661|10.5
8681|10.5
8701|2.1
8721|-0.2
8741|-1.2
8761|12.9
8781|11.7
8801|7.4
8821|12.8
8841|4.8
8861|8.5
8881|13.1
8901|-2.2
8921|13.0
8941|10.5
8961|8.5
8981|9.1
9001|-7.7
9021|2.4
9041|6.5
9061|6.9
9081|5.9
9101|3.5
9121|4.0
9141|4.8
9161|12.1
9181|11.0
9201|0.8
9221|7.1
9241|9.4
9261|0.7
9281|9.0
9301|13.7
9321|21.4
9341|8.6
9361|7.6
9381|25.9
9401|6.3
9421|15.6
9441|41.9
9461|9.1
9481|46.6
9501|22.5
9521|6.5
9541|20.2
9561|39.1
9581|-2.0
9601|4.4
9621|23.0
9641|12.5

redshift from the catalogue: 1.282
